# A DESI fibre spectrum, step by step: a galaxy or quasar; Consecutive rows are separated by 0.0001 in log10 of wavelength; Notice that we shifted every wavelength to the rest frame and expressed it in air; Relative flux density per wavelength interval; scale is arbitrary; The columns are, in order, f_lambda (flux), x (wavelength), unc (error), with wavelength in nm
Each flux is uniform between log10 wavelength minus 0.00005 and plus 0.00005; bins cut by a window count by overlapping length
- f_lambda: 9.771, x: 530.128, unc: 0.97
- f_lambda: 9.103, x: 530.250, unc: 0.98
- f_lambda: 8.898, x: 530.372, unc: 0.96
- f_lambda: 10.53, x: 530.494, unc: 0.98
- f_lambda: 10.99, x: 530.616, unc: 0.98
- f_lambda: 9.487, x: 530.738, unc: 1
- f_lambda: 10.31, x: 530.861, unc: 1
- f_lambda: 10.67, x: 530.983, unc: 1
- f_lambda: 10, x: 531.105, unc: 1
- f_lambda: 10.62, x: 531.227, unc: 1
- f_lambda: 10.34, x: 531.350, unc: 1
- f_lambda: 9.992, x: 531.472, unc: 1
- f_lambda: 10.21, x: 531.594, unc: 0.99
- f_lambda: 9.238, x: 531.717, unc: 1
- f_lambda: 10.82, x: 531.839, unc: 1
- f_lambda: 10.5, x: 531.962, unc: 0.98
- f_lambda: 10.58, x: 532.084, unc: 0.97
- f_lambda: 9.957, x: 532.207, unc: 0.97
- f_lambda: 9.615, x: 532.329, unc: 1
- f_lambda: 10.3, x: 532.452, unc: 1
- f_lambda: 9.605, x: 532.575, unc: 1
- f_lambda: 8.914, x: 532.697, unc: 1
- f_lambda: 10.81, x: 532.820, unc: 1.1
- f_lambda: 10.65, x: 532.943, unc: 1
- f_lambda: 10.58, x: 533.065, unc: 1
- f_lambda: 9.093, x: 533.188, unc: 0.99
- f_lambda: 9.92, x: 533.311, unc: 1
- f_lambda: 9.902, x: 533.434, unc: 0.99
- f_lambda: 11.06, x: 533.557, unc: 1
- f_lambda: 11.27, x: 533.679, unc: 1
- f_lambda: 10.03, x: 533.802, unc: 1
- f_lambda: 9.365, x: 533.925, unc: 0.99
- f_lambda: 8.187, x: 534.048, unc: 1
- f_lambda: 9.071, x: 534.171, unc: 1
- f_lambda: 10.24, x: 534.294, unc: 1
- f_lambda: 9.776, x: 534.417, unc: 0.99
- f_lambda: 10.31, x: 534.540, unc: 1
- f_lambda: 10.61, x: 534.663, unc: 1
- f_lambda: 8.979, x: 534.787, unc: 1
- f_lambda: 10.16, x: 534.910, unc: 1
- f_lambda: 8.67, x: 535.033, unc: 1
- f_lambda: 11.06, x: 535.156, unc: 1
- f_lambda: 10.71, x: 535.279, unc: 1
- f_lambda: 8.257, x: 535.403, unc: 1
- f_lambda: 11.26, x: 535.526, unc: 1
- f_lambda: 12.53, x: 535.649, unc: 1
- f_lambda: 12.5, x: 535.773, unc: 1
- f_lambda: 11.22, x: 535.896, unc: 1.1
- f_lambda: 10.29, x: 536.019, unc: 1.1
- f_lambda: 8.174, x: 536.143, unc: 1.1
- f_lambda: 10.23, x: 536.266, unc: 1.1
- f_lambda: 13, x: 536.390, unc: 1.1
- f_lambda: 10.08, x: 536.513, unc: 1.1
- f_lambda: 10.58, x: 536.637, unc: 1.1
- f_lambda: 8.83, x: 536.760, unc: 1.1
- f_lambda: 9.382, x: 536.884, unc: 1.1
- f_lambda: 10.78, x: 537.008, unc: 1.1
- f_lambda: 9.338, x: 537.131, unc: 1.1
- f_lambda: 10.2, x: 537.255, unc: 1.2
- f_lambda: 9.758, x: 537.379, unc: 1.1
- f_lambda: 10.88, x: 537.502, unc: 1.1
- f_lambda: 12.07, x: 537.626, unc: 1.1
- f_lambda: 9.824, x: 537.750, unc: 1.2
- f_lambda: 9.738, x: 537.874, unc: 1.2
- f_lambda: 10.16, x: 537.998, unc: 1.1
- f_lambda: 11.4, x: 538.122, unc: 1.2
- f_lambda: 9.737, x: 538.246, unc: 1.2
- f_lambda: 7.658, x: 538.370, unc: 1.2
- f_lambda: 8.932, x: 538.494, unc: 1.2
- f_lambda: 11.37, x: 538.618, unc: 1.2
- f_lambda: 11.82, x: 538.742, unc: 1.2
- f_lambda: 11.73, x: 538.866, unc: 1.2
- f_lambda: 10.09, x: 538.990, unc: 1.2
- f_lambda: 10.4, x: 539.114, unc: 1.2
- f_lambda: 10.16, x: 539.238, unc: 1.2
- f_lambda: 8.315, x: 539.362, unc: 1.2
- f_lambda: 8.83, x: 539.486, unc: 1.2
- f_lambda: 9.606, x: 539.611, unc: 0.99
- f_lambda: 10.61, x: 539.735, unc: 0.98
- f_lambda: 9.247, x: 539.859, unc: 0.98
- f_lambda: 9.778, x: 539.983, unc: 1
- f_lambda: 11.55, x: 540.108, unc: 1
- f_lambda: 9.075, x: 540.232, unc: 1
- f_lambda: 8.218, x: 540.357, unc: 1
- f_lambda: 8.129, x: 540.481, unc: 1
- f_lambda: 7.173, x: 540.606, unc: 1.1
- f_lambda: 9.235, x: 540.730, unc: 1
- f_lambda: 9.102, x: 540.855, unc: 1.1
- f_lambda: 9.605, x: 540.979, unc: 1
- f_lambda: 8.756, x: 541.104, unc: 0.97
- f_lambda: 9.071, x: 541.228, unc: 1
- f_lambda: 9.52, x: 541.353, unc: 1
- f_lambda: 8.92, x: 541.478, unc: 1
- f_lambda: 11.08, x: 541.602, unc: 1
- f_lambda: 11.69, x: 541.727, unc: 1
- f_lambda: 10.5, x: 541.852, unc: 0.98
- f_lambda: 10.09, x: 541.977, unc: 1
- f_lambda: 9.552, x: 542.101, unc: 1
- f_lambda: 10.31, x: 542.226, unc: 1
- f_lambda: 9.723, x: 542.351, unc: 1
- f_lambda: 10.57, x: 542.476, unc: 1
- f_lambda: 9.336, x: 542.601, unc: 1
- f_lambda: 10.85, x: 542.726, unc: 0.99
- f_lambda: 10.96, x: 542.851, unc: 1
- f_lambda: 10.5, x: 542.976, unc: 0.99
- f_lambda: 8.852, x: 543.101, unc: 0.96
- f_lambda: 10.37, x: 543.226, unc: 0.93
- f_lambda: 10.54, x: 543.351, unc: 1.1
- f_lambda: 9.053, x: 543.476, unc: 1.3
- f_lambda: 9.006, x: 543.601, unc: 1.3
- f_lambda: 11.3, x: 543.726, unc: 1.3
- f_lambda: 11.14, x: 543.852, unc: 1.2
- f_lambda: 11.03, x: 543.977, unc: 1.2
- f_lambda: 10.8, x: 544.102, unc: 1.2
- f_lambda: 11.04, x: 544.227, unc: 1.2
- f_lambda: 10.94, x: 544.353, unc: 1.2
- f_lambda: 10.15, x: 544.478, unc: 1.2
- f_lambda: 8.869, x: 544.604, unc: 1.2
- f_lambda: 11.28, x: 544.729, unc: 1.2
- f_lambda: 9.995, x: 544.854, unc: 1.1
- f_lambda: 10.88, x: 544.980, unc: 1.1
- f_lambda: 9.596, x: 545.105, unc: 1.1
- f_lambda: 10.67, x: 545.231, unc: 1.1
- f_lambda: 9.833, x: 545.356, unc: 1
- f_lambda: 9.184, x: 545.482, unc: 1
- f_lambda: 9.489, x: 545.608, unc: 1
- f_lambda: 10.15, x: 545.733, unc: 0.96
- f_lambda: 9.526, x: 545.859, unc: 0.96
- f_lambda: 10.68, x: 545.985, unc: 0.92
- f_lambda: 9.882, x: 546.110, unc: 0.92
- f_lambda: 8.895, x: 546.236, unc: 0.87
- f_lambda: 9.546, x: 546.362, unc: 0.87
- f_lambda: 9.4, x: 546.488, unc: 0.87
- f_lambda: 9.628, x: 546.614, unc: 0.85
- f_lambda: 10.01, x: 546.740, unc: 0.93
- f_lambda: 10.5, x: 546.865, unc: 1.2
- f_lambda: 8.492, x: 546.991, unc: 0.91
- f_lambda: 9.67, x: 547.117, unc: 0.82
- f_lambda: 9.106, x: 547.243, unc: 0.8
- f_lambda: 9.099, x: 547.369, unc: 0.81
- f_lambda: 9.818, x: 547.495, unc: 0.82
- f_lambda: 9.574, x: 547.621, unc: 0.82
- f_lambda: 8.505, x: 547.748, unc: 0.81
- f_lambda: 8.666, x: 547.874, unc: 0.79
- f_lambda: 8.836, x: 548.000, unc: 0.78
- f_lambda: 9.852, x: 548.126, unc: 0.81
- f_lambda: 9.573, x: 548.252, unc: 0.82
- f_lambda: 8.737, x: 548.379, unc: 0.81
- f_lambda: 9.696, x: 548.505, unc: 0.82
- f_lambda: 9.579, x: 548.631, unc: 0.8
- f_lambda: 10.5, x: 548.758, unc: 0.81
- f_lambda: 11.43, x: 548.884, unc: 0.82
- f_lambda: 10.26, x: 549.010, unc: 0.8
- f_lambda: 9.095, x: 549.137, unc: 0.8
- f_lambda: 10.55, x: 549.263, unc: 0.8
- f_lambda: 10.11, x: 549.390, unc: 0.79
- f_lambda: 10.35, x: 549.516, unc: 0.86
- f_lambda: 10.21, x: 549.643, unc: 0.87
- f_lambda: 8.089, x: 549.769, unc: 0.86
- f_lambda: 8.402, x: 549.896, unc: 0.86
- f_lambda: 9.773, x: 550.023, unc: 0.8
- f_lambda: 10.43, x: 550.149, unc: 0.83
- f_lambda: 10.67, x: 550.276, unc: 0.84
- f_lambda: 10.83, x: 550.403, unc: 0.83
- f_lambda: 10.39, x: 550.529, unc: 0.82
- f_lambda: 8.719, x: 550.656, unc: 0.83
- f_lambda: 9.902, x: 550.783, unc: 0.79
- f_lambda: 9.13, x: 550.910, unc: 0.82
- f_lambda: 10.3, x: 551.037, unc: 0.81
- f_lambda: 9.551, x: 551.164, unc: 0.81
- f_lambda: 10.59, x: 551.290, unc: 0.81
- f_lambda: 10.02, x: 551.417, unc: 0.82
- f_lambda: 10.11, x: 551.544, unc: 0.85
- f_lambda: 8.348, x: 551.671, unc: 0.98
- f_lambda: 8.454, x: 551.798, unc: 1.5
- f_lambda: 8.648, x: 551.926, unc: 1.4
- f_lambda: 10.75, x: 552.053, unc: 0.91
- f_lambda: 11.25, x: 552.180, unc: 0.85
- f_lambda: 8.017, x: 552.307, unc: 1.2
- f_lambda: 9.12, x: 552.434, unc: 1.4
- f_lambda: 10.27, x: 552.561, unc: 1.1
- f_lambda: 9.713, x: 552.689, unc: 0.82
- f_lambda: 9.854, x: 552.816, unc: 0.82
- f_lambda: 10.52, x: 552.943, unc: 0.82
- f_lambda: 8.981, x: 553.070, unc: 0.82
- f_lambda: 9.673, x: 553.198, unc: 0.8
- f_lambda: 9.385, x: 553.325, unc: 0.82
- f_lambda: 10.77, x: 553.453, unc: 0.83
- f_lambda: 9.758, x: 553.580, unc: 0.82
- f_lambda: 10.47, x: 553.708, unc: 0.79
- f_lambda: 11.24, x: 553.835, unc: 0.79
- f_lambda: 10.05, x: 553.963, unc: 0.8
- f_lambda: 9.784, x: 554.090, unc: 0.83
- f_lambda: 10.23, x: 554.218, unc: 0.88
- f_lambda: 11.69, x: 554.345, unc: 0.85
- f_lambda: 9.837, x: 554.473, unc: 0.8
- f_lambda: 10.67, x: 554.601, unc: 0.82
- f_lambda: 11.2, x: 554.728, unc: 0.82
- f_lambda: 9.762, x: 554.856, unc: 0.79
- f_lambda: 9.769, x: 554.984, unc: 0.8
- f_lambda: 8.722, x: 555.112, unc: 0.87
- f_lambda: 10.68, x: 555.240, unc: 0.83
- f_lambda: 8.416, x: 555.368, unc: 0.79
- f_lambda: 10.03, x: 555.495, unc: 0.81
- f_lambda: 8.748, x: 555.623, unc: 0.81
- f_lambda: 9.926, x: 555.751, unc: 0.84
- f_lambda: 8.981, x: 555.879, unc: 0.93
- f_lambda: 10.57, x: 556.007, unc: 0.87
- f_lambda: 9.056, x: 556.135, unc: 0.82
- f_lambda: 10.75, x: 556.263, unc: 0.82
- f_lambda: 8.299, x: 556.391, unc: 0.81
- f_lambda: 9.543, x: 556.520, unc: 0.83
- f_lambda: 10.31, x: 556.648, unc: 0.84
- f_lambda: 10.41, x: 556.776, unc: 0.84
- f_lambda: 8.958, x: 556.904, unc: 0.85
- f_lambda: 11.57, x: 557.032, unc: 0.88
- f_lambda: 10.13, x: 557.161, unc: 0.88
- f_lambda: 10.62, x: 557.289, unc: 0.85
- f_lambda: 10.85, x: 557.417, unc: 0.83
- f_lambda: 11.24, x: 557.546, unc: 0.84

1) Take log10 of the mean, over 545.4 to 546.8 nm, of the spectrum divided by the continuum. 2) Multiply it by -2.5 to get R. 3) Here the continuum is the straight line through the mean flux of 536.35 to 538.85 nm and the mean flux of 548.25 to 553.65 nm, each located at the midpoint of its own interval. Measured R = 0.03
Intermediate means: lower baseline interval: 10.3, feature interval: 9.67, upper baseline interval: 9.78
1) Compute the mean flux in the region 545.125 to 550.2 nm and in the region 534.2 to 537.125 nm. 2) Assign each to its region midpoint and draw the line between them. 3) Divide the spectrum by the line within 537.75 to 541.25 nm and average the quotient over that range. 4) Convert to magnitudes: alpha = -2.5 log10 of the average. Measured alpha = 0.05 mag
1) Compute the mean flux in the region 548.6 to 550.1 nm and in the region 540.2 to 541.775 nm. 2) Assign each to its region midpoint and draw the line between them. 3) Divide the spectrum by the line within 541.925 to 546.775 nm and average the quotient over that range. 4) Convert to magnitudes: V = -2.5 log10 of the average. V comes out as -0.07 mag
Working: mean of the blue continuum 9.18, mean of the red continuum 9.87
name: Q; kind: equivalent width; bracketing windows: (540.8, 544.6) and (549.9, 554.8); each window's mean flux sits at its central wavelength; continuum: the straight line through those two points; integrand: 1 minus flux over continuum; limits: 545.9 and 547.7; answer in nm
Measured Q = 0.08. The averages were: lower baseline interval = 10.1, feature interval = 9.58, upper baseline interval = 9.96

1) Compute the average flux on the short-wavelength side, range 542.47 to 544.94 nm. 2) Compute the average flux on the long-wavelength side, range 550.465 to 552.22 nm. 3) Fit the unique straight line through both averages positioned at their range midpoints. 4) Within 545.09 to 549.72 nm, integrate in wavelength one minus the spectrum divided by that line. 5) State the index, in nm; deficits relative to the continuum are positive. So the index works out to 0.15 nm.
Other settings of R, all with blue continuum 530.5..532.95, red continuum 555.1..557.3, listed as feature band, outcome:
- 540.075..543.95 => 0.02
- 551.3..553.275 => 0.03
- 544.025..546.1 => -0.03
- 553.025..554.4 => -0.04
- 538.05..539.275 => -0.03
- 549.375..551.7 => 0.01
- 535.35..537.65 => -0.04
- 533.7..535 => 0.05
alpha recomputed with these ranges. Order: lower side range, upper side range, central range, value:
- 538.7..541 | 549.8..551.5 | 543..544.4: -0.073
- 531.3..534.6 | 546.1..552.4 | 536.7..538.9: -0.030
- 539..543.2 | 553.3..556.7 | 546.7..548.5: 0.056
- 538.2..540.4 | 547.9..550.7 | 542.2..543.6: -0.022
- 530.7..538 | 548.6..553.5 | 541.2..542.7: -0.006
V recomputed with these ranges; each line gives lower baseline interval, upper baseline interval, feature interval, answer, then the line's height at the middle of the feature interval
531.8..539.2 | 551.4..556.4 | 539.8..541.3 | 0.12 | 10.1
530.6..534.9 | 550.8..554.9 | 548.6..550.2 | 0.01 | 9.96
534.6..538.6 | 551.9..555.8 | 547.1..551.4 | 0.03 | 10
